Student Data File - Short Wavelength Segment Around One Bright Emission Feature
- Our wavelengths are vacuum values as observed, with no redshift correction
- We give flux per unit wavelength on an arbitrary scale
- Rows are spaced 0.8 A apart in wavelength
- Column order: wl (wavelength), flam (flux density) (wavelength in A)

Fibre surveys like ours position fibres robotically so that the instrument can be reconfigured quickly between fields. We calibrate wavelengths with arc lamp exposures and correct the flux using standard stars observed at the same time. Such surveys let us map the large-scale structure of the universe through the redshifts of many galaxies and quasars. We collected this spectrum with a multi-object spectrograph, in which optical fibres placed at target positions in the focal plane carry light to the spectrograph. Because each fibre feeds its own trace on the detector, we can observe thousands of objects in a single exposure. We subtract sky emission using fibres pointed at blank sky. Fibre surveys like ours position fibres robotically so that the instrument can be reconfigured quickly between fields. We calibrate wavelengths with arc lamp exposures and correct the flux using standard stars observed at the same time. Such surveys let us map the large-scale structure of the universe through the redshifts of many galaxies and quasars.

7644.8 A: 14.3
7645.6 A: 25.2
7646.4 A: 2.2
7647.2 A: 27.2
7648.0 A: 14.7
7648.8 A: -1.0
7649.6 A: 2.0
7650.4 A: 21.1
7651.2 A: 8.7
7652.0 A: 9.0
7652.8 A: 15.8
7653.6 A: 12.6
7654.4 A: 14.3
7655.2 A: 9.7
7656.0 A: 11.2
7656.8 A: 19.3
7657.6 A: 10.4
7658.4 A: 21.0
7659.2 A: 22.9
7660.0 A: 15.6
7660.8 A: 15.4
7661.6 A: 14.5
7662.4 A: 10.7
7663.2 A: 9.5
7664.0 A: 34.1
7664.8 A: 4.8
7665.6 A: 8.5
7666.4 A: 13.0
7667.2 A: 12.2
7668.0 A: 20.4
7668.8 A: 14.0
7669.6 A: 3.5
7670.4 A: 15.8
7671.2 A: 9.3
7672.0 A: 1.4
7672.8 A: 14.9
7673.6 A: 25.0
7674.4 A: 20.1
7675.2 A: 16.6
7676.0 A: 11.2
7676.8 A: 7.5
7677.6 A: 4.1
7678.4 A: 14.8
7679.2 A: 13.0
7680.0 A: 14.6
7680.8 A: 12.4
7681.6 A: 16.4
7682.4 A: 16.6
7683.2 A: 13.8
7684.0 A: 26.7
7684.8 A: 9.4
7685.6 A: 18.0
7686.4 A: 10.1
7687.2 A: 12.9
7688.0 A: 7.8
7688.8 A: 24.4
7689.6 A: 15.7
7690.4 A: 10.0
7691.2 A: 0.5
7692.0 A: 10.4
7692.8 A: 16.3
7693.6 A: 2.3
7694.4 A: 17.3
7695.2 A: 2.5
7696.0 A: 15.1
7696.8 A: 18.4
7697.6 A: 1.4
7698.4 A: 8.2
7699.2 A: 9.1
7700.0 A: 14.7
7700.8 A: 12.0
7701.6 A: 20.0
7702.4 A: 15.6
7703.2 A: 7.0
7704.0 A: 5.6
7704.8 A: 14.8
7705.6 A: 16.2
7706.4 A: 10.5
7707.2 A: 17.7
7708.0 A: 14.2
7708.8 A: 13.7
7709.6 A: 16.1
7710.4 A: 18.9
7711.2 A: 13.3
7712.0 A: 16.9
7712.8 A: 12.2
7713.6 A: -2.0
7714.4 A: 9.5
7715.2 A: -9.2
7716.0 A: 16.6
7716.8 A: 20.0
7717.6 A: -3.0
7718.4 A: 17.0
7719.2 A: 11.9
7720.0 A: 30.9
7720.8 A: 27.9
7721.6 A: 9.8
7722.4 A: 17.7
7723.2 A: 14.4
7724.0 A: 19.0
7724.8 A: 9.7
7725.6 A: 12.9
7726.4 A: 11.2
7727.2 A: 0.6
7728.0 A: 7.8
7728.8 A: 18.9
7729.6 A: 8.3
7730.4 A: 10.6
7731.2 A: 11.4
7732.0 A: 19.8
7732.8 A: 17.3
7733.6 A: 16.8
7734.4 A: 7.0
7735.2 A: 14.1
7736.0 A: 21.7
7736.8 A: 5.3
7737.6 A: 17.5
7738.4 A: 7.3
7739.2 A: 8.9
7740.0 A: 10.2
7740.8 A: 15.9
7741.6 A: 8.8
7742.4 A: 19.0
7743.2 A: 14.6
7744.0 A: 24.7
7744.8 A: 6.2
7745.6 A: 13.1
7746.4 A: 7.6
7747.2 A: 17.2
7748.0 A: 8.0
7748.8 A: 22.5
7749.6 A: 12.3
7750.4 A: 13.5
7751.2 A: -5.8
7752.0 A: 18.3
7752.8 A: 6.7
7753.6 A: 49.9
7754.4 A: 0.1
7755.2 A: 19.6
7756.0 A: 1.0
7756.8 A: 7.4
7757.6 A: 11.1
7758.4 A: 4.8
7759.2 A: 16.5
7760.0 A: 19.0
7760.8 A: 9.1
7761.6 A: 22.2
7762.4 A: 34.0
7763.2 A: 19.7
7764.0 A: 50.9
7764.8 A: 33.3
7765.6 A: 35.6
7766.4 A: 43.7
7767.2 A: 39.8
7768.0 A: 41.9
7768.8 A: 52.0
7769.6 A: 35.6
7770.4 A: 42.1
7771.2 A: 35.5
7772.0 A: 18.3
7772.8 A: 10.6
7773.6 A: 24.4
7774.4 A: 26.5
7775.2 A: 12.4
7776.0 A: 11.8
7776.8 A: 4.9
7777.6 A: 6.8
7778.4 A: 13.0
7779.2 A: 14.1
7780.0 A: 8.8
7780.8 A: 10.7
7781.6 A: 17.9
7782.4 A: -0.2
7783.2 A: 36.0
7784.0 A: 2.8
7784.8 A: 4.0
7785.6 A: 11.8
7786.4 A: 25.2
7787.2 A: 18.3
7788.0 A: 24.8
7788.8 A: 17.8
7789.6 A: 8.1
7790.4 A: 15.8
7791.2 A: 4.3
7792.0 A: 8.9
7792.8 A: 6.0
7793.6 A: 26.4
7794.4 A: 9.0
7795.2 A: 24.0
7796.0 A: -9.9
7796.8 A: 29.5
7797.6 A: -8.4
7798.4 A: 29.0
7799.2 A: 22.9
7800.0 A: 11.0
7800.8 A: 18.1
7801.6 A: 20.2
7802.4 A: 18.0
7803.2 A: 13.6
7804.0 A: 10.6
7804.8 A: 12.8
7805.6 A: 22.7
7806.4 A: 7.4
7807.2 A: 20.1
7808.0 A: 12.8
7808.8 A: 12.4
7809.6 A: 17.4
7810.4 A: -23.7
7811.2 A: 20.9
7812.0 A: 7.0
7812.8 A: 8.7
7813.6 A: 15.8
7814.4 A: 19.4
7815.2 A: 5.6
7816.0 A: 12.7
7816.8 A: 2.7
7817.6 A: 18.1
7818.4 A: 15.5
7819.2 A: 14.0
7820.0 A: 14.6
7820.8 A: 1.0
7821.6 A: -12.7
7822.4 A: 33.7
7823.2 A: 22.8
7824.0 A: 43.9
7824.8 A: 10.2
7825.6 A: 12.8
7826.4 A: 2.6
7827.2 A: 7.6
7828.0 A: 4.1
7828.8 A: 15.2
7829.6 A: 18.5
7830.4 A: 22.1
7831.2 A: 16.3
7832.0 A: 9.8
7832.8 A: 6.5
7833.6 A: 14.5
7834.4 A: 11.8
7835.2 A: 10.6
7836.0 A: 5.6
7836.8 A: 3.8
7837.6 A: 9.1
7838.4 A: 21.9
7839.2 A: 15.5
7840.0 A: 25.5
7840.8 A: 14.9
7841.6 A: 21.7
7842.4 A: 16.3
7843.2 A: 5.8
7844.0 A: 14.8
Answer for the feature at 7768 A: Hgamma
